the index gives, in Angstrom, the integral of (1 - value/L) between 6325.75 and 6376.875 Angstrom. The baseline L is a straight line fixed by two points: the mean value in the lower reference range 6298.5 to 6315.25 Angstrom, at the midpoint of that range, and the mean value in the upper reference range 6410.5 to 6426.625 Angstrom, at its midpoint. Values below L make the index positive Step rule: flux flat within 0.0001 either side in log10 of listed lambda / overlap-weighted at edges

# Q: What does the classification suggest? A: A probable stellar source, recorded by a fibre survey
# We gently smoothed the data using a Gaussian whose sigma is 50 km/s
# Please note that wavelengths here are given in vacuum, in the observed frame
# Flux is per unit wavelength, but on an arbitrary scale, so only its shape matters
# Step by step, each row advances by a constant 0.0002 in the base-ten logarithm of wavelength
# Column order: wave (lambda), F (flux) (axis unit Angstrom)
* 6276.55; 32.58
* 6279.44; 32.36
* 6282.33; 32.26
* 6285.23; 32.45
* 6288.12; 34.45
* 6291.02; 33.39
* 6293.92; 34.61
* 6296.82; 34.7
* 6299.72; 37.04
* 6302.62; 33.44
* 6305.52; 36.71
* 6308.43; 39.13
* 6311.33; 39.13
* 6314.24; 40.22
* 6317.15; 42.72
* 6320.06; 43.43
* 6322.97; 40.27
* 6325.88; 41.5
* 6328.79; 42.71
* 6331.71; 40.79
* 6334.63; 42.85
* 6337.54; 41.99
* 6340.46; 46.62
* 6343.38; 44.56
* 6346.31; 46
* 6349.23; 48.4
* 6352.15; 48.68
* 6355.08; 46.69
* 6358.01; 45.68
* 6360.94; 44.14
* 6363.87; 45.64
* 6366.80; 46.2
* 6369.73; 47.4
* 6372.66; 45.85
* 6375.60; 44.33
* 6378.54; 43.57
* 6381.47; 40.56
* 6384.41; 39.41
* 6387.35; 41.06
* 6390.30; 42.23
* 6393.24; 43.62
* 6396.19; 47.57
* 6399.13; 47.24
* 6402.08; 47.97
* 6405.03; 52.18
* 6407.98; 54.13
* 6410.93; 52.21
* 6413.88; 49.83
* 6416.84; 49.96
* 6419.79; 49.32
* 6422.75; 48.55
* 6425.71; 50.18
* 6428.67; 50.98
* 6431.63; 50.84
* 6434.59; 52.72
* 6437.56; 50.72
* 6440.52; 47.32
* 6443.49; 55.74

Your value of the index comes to -3.21 Angstrom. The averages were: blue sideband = 37.6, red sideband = 49.9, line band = 45.1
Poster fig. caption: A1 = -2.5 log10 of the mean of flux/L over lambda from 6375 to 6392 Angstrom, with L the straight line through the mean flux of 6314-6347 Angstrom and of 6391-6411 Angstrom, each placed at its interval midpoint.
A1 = 0.14 mag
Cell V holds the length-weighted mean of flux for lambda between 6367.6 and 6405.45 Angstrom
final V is 44.7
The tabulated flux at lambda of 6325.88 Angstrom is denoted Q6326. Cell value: 41.5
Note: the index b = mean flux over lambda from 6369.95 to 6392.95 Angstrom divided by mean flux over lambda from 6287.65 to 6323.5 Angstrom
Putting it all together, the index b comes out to 1.1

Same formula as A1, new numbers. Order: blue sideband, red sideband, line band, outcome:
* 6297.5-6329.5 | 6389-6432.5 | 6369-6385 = 0.053 mag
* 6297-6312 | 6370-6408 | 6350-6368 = -0.101 mag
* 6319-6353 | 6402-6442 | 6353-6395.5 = 0.064 mag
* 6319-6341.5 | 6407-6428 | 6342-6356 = -0.064 mag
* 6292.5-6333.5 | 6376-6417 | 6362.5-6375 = -0.053 mag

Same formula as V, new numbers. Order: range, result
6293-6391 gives 42.4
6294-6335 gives 39.4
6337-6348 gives 45.1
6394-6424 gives 49.8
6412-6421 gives 49.8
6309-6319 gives 40.7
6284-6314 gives 35.7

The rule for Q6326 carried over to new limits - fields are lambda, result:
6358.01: 45.68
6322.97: 40.27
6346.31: 46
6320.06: 43.43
